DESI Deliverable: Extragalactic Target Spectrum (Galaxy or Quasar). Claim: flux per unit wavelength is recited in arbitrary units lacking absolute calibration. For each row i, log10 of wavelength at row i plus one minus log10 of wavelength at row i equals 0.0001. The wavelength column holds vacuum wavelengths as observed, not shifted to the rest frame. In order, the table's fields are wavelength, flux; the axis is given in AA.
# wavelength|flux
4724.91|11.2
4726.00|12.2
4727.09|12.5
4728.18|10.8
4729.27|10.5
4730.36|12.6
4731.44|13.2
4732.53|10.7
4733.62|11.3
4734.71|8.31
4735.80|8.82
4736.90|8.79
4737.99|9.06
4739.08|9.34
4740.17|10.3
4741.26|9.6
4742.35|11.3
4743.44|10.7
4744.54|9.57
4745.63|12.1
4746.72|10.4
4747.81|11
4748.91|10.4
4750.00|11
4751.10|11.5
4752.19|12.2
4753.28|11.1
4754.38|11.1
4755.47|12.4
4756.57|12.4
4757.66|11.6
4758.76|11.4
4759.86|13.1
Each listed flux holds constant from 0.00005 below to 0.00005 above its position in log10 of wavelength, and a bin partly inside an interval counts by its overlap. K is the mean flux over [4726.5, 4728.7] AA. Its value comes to 11.7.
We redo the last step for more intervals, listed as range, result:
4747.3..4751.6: 10.9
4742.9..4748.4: 10.7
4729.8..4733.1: 12.2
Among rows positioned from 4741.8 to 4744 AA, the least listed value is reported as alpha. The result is 10.7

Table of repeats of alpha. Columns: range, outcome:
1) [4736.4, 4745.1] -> 8.79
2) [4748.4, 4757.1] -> 10.4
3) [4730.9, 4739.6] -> 8.31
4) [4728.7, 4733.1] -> 10.5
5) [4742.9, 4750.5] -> 9.57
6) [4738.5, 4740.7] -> 9.34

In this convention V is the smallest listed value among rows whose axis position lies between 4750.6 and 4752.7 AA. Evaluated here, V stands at 11.5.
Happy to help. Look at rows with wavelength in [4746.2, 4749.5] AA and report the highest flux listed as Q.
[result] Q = 11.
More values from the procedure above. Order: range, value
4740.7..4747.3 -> 12.1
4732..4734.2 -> 11.3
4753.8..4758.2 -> 12.4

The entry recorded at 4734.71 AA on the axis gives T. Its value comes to 8.31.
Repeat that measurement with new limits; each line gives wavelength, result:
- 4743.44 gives 10.7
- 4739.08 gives 9.34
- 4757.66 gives 11.6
